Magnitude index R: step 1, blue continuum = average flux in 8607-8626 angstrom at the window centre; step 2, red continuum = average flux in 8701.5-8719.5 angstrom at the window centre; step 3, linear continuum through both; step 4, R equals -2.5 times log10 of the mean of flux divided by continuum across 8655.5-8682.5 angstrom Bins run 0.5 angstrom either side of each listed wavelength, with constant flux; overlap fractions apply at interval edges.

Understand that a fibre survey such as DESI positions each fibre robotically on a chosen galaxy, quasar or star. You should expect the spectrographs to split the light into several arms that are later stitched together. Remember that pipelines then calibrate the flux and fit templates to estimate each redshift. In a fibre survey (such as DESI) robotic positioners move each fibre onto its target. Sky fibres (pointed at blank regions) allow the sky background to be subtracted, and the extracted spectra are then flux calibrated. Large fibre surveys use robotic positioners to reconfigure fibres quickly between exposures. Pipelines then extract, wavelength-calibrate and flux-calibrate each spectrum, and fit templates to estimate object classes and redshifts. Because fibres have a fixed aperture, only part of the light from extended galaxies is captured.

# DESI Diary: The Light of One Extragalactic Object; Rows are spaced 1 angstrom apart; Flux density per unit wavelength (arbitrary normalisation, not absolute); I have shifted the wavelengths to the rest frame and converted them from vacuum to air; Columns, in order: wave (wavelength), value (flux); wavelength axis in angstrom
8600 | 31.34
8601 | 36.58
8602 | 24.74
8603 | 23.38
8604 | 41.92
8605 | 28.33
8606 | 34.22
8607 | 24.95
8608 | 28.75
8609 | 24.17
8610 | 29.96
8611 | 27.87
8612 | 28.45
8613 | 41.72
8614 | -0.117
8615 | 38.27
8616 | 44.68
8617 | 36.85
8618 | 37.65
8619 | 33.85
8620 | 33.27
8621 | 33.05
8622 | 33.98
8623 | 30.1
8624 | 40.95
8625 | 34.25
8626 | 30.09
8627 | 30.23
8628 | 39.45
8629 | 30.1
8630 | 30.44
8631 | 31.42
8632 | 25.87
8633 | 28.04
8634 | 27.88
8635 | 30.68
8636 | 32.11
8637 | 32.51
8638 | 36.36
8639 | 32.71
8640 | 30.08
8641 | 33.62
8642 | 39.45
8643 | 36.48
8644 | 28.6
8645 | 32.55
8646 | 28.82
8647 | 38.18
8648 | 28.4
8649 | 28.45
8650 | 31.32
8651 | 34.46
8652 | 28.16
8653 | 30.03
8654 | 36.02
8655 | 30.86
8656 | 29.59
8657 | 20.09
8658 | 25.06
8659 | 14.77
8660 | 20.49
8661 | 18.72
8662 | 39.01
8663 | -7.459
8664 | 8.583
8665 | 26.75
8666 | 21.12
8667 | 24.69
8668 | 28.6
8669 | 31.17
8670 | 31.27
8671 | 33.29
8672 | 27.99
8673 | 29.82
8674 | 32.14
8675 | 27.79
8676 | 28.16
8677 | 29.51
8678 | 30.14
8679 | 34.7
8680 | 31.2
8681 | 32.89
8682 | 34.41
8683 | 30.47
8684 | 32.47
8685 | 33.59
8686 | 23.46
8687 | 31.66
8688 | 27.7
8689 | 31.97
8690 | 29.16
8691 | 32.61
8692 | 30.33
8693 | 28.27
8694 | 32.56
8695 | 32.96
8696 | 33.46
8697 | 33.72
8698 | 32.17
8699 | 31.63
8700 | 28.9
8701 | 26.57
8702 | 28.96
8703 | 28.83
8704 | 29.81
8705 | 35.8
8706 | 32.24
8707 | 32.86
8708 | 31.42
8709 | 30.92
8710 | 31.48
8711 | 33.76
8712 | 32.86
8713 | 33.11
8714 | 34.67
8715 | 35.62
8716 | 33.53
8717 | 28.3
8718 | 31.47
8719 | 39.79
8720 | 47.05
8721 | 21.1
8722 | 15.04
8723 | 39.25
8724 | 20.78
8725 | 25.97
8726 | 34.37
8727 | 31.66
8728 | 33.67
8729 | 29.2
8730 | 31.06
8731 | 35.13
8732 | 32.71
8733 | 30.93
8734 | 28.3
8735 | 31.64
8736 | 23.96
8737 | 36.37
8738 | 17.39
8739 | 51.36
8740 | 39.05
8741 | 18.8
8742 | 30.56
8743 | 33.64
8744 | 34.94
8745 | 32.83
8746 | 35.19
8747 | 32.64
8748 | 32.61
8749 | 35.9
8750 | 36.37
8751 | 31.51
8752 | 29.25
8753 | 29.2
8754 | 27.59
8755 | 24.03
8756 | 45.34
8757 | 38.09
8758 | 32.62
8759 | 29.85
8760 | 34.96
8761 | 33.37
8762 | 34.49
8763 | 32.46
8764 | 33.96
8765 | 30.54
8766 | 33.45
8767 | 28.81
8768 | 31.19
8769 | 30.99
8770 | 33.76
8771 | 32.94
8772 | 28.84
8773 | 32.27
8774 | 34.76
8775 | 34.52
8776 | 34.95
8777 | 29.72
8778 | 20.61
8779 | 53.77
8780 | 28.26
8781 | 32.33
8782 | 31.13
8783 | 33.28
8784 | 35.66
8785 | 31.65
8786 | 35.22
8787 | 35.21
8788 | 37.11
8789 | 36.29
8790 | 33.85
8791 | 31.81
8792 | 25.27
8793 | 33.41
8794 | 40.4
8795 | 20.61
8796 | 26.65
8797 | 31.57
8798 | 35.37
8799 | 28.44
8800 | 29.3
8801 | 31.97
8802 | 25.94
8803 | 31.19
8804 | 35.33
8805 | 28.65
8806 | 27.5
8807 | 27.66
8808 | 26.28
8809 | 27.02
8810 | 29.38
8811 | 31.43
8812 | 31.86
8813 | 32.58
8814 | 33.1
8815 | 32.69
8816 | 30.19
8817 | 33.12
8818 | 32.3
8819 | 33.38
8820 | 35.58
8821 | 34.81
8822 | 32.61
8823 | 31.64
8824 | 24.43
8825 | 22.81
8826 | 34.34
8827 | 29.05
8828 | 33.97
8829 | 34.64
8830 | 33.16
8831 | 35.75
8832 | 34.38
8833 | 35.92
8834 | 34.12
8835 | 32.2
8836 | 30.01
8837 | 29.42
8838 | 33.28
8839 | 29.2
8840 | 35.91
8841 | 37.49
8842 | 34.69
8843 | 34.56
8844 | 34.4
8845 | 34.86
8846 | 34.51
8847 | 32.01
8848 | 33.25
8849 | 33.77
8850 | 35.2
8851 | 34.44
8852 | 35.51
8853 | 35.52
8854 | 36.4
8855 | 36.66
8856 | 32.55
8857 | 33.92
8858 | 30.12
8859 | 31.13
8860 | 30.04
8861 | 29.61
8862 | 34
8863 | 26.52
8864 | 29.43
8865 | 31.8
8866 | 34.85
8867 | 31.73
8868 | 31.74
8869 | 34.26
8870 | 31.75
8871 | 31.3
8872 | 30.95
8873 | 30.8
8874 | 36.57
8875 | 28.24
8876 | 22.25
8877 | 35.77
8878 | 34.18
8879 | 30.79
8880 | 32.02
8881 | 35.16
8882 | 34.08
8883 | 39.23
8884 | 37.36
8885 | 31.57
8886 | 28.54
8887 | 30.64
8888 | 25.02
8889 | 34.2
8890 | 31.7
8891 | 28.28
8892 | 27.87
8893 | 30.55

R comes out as 0.23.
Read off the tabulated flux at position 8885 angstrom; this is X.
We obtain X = 31.57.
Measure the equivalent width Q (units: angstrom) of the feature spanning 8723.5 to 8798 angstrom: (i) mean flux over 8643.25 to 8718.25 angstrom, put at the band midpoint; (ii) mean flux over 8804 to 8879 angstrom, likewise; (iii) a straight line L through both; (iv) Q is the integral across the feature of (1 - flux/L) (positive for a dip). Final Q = -3.4 angstrom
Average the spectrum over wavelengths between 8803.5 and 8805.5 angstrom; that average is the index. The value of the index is 32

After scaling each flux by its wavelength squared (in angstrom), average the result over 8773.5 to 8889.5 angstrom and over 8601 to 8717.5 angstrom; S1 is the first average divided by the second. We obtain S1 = 1.1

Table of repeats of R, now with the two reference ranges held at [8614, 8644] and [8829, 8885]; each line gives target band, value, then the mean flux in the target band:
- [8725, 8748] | 0.036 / 31.9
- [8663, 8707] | 0.123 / 29.5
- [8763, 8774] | 0.039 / 31.9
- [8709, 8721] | -0.032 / 34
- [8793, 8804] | 0.086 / 30.5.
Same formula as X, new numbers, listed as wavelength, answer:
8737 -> 36.37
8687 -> 31.66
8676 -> 28.16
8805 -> 28.65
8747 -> 32.64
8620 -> 33.27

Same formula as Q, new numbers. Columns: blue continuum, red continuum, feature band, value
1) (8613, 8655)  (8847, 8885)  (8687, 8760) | 1.6 angstrom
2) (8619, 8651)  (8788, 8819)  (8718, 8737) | 0.4 angstrom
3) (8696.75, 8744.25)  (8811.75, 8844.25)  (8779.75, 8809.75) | 1.0 angstrom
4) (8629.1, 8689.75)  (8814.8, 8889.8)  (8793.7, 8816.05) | 1.1 angstrom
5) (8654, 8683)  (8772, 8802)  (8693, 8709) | -1.8 angstrom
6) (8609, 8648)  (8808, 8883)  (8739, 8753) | -0.3 angstrom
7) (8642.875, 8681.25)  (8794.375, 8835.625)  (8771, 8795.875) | -2.0 angstrom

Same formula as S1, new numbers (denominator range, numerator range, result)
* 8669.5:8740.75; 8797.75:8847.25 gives 1.04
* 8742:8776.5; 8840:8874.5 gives 1.03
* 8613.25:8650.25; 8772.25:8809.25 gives 1.02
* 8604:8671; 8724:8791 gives 1.13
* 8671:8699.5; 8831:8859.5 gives 1.13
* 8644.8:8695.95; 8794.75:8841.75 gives 1.14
